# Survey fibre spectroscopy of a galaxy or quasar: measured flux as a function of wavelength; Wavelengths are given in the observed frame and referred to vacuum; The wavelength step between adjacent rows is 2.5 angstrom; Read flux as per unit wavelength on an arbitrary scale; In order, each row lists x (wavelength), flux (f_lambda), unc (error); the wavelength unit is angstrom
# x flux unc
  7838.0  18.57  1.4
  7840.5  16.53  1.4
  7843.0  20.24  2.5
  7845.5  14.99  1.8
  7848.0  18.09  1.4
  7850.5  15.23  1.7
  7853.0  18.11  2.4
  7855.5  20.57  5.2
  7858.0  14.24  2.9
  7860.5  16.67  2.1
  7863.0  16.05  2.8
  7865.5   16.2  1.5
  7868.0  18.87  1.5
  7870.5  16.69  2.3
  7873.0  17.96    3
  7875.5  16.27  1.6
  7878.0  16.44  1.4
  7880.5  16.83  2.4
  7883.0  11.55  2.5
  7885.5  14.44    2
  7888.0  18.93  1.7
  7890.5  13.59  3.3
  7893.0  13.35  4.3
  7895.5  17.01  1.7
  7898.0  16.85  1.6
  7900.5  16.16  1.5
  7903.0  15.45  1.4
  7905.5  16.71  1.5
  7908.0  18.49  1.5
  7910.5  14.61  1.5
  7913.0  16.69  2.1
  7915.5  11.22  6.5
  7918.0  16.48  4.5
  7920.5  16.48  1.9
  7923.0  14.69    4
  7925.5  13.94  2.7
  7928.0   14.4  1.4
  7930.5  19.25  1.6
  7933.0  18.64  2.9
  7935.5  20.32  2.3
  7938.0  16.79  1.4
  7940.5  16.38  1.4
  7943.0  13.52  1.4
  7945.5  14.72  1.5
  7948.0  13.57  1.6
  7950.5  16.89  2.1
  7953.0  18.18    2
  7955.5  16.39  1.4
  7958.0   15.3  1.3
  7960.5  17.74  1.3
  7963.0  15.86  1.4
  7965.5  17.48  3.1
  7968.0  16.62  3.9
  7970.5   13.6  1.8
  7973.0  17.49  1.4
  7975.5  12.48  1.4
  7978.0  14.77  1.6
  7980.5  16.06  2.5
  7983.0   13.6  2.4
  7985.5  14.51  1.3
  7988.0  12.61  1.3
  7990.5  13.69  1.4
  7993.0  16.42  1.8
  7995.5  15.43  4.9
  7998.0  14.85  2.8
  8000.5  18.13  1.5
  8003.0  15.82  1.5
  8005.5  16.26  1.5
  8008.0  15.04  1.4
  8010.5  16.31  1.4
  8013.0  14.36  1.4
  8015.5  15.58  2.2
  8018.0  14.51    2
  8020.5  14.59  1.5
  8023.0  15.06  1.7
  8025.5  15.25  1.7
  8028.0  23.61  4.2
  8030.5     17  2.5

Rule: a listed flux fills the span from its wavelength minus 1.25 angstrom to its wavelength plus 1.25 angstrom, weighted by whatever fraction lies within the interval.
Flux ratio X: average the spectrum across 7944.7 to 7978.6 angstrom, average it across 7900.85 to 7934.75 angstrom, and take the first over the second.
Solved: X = 1.0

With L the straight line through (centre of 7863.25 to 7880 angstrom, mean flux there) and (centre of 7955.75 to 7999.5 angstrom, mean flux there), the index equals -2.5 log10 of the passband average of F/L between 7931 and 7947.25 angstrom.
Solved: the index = -0.057 mag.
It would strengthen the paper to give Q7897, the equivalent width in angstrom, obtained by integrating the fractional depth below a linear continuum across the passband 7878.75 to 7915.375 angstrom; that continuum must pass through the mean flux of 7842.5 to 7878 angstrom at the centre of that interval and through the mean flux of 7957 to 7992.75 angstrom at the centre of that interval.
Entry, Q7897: 1.8 angstrom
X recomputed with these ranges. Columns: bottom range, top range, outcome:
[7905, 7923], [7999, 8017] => 1.01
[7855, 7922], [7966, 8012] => 0.95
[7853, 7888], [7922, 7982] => 0.97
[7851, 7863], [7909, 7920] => 0.87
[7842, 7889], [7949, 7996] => 0.93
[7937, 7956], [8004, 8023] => 0.97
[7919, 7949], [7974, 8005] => 0.93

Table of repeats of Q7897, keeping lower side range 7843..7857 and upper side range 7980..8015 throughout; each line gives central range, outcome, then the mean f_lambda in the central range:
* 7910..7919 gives 1.0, 14.7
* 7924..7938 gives -0.8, 17.2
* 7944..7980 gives 0.0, 15.8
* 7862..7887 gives 1.5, 16.2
